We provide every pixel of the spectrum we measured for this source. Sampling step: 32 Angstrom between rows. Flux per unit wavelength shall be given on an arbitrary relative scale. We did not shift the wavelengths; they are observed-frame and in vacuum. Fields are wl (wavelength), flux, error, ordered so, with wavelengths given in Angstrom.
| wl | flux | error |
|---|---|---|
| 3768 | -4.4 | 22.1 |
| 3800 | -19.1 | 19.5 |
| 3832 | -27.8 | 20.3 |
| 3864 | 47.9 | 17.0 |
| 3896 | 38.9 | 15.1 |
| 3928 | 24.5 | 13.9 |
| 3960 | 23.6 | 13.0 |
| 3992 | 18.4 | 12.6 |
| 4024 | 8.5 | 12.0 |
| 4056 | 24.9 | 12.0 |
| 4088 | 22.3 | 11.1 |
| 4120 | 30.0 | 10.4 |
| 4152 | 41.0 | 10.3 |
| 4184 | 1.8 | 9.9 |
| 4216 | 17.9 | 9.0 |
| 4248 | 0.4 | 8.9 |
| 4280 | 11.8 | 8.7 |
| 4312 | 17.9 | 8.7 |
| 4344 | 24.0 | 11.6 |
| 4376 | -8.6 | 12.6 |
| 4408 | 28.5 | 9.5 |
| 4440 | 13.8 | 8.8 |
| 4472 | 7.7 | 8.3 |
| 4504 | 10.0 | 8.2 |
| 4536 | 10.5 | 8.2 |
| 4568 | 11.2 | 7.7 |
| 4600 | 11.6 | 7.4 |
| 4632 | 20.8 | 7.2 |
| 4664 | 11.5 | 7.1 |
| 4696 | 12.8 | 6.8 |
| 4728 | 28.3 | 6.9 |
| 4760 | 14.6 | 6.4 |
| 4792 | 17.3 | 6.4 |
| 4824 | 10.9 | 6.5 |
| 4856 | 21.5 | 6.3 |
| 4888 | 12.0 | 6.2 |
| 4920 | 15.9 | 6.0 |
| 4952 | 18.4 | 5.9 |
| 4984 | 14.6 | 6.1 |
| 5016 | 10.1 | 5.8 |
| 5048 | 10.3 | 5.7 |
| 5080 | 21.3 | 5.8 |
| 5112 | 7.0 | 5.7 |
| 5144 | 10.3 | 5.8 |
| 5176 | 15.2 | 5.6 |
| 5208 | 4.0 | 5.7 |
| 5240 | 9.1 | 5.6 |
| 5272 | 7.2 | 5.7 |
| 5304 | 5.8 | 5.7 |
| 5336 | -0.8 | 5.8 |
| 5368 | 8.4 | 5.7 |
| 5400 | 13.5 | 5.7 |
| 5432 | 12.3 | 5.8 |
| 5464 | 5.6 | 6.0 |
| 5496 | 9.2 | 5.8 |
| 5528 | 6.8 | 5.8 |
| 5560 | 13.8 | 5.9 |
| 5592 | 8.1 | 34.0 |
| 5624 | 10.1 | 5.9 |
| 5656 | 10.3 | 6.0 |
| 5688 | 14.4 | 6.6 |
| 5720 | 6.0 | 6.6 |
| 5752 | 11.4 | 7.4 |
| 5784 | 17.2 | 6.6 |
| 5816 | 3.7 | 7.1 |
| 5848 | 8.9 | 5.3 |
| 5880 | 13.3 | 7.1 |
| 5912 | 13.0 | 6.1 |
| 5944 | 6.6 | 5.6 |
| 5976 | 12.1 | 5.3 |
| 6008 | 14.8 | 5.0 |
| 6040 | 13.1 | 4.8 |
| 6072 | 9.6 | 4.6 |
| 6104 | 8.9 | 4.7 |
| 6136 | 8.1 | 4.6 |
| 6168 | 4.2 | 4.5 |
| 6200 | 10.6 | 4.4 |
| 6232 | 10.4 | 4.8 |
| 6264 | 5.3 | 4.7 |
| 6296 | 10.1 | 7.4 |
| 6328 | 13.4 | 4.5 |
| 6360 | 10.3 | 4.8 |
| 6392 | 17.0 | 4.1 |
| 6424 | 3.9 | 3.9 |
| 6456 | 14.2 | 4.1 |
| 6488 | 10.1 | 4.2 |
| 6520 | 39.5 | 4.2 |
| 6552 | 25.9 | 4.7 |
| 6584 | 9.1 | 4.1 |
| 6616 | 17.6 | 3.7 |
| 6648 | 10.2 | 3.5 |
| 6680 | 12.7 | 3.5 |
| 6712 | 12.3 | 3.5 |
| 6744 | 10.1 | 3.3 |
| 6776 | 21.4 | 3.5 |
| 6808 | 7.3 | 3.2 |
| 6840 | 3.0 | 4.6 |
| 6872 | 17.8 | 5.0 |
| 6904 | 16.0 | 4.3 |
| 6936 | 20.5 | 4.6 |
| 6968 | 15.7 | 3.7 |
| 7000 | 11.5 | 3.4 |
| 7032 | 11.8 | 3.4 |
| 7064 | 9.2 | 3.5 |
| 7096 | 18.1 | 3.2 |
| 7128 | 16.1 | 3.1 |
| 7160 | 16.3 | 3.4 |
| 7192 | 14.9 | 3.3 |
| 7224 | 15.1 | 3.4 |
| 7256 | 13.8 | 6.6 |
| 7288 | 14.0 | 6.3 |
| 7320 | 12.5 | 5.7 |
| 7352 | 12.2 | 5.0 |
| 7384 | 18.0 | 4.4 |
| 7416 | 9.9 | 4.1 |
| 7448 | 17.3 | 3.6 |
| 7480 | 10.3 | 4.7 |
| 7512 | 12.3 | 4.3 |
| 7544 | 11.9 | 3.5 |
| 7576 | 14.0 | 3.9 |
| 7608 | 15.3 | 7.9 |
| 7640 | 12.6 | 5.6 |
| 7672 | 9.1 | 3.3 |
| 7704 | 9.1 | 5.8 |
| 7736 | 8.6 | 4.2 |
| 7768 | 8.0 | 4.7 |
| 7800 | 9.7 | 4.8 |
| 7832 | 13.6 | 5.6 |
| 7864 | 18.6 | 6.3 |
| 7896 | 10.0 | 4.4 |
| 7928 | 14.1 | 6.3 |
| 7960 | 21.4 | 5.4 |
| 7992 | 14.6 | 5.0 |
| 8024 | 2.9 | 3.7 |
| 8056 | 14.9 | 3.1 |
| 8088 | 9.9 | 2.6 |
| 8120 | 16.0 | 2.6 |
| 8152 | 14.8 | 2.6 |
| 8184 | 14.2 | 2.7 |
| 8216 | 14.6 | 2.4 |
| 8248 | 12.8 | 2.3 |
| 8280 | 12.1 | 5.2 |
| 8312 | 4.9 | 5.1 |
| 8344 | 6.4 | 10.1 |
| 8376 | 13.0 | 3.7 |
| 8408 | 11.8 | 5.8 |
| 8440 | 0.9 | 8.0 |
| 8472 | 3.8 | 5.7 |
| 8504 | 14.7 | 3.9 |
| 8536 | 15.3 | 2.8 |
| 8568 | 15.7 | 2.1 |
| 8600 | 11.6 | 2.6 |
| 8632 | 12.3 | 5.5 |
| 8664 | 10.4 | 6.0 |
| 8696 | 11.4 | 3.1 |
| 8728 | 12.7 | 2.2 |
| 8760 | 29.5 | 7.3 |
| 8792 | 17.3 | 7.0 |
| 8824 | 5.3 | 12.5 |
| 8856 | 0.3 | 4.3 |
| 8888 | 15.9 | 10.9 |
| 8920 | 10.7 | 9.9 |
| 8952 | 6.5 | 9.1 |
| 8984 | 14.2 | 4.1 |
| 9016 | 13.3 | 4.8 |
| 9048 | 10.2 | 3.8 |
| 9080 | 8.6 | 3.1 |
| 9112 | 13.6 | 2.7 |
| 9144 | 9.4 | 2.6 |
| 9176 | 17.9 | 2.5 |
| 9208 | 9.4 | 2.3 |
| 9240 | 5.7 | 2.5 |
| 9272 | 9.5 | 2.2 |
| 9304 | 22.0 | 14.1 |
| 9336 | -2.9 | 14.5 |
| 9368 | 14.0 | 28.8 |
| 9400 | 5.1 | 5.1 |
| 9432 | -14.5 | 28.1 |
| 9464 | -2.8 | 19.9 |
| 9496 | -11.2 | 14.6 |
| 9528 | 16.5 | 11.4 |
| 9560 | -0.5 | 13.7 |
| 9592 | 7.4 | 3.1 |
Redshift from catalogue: 0.75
